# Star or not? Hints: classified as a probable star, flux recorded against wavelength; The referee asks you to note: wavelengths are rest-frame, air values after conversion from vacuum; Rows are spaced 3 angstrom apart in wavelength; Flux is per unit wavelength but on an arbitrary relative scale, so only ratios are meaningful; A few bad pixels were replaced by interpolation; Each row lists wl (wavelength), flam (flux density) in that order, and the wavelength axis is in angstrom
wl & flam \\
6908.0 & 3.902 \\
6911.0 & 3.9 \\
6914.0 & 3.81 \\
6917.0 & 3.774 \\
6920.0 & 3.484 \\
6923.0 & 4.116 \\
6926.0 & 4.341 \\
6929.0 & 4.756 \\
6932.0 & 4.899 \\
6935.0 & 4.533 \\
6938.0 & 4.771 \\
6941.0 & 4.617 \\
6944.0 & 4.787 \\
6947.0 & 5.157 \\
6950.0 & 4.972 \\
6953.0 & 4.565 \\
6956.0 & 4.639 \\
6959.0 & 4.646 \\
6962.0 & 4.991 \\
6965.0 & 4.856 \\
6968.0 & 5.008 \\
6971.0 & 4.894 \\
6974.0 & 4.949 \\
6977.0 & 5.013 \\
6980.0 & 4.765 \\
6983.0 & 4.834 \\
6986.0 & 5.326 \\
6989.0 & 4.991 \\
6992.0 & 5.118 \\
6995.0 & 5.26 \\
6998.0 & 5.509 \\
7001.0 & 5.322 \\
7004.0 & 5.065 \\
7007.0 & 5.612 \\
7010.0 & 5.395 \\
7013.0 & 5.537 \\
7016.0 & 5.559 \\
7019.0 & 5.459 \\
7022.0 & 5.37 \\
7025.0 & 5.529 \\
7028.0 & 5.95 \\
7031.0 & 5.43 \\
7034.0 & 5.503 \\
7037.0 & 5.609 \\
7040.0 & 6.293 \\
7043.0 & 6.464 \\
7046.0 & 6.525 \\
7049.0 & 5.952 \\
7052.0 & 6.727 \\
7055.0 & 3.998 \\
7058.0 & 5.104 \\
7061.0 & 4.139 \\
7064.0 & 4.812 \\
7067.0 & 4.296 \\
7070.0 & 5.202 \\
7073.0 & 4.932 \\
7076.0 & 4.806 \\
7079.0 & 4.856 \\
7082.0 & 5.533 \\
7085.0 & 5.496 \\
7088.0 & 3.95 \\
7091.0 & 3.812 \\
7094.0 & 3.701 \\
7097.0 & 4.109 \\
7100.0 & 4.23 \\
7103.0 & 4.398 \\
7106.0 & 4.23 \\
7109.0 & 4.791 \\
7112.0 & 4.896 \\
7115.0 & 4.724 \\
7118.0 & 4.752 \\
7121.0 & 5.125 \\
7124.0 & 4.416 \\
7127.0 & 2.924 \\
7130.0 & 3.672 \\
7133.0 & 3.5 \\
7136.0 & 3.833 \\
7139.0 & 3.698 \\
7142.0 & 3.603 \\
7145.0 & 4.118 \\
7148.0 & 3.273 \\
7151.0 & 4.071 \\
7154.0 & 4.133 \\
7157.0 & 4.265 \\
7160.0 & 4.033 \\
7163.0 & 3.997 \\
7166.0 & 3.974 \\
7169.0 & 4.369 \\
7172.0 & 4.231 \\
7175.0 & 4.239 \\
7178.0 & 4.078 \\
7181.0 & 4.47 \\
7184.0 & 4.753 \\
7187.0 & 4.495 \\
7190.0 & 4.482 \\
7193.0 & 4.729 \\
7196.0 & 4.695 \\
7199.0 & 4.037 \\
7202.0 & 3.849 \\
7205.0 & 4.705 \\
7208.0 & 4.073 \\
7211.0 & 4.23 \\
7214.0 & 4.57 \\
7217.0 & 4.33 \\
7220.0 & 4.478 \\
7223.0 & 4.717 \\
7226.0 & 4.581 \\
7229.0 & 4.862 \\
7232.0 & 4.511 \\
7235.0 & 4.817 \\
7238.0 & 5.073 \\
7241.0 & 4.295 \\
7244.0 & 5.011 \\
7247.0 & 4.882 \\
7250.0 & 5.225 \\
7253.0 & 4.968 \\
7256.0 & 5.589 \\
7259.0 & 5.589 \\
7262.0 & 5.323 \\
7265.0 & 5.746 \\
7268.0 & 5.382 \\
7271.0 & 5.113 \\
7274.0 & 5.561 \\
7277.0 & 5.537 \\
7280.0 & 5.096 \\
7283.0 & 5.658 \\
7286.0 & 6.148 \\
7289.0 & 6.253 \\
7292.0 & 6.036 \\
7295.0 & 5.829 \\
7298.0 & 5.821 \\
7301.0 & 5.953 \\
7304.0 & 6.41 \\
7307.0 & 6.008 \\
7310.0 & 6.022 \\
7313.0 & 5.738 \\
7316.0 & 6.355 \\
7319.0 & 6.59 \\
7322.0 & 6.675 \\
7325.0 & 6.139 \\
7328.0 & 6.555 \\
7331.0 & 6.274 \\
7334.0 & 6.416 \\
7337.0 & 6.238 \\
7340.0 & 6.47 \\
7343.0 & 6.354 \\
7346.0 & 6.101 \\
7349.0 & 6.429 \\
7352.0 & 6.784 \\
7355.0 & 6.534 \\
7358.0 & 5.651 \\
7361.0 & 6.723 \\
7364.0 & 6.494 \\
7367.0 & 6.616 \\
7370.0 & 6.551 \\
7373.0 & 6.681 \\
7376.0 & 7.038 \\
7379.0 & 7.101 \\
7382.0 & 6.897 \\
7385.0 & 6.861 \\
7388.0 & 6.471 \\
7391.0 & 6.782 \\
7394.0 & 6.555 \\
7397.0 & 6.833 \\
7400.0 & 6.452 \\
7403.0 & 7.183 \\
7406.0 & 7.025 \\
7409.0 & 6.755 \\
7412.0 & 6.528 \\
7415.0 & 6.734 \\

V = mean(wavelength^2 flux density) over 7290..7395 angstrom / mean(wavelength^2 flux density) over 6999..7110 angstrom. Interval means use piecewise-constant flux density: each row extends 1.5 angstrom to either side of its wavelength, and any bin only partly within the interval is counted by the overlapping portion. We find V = 1.4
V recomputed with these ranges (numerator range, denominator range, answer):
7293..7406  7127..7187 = 1.70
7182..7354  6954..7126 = 1.14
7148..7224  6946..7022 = 0.89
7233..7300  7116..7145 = 1.41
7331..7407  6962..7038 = 1.39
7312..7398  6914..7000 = 1.53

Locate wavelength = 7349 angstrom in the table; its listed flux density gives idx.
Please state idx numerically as 6.429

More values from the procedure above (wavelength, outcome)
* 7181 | 4.47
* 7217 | 4.33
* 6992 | 5.118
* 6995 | 5.26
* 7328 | 6.555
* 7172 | 4.231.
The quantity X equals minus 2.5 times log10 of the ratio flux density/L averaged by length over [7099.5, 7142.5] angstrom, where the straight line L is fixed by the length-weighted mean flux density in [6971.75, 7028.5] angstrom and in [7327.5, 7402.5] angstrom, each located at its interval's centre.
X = 0.332 mag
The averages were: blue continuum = 5.28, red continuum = 6.56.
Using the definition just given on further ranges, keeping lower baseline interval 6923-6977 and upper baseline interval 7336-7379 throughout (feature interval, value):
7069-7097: 0.147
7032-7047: -0.172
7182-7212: 0.301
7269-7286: 0.132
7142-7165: 0.384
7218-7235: 0.270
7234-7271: 0.174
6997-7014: -0.081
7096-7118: 0.204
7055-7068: 0.159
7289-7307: 0.039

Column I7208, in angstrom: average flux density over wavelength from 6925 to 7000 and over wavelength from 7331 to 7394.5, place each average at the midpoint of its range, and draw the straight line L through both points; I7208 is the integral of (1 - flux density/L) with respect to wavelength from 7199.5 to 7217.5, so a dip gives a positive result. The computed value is 5.0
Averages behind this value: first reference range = 4.89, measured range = 4.28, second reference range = 6.55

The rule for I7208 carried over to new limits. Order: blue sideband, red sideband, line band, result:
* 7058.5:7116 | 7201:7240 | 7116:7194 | 7.4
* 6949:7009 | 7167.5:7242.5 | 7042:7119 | -1.2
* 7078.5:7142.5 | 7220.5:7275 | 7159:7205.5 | 3.7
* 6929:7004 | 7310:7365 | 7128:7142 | 4.9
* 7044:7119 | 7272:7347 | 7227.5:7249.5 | 3.4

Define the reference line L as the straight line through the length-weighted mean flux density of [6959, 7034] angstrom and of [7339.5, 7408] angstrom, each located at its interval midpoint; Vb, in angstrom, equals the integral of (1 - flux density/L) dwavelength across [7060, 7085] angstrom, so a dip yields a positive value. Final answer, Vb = 2.9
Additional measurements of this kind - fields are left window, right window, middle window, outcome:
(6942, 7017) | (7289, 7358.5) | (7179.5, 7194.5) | 3.09 angstrom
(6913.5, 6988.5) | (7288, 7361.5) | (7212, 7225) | 2.88 angstrom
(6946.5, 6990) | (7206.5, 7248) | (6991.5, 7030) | -4.72 angstrom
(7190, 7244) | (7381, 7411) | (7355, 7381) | -0.74 angstrom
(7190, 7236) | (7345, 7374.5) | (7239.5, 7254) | 0.18 angstrom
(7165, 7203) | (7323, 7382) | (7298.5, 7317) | -0.43 angstrom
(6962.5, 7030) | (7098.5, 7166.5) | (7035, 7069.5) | -4.71 angstrom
